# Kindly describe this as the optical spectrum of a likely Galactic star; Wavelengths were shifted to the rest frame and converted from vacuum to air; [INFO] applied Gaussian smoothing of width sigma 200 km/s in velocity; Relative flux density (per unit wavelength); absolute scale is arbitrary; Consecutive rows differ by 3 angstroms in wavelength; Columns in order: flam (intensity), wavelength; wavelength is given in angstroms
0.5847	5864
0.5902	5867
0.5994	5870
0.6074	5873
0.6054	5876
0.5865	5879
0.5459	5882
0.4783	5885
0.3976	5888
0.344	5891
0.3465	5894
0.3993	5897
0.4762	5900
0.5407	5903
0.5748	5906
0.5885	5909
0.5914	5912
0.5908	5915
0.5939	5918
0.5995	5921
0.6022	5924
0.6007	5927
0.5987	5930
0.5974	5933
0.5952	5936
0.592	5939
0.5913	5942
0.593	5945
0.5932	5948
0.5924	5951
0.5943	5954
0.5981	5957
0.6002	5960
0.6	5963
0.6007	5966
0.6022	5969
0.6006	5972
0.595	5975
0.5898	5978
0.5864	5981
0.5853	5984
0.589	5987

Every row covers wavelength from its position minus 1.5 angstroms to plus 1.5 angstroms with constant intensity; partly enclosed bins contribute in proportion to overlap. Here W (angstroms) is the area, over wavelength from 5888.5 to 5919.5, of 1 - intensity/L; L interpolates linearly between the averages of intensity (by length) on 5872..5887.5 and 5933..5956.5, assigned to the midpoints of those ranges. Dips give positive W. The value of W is 3.7 angstroms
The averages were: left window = 0.553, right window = 0.594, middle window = 0.501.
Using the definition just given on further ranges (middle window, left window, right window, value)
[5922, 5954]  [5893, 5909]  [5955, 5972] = -2.6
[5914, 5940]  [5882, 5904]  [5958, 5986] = -4.9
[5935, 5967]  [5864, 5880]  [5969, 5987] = -0.1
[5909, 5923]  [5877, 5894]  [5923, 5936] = -0.9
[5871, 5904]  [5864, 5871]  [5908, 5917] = 5.9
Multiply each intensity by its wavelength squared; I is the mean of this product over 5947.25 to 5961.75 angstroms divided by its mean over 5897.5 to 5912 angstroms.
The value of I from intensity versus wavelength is 1.1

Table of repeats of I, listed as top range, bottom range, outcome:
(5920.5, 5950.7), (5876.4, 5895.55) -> 1.32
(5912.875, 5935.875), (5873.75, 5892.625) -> 1.22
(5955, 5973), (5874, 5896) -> 1.30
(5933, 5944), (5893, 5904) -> 1.37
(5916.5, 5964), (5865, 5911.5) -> 1.18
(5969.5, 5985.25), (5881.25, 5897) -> 1.47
